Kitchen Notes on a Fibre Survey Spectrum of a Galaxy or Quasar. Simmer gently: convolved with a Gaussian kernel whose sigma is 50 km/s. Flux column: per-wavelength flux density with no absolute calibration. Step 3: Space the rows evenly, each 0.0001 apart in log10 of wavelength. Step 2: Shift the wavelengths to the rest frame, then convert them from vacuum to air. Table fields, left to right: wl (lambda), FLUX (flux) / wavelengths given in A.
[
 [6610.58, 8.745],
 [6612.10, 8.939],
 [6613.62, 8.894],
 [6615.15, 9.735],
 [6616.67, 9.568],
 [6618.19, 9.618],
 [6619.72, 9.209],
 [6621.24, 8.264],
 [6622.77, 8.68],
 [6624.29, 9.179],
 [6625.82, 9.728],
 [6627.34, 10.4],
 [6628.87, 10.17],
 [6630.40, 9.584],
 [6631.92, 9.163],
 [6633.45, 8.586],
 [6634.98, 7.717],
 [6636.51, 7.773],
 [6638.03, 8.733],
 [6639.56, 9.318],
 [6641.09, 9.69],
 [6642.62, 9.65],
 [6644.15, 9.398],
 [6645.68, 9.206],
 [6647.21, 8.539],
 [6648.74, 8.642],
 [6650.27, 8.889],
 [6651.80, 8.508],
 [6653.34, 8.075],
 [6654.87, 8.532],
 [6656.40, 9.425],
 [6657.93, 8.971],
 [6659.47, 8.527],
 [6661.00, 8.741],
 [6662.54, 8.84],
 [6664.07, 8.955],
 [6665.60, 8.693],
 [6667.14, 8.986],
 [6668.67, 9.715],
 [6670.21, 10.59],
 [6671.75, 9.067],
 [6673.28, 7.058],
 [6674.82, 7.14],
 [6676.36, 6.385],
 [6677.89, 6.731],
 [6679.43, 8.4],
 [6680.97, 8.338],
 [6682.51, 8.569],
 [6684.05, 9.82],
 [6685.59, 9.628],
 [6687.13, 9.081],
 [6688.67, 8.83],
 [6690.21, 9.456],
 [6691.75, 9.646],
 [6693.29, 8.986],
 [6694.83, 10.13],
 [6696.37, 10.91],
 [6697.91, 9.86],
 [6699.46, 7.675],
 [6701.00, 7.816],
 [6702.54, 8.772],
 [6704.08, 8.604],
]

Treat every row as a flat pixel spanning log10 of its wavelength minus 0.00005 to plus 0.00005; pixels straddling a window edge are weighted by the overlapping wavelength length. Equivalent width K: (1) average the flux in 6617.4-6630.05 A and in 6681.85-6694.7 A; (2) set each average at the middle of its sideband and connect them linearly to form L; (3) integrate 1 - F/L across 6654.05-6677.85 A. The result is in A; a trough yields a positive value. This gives 1.9 A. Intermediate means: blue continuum 9.41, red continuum 9.3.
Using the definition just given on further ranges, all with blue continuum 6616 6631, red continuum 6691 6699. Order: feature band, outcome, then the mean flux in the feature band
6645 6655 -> 0.99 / 8.63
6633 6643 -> 0.80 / 8.75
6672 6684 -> 2.48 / 7.72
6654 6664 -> 0.82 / 8.84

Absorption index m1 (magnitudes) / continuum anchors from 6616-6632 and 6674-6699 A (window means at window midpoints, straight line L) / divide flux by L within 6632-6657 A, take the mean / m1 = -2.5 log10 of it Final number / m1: 0.053 mag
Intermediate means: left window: 9.43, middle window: 8.8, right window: 8.85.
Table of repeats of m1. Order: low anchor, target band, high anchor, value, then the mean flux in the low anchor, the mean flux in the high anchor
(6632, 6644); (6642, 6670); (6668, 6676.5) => -0.04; 8.83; 8.44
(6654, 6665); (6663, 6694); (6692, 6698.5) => 0.09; 8.85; 9.96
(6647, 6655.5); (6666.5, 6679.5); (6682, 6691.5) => 0.10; 8.53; 9.27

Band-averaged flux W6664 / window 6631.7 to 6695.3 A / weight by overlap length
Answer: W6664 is 8.78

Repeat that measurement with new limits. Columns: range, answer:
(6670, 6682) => 7.85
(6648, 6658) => 8.7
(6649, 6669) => 8.81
